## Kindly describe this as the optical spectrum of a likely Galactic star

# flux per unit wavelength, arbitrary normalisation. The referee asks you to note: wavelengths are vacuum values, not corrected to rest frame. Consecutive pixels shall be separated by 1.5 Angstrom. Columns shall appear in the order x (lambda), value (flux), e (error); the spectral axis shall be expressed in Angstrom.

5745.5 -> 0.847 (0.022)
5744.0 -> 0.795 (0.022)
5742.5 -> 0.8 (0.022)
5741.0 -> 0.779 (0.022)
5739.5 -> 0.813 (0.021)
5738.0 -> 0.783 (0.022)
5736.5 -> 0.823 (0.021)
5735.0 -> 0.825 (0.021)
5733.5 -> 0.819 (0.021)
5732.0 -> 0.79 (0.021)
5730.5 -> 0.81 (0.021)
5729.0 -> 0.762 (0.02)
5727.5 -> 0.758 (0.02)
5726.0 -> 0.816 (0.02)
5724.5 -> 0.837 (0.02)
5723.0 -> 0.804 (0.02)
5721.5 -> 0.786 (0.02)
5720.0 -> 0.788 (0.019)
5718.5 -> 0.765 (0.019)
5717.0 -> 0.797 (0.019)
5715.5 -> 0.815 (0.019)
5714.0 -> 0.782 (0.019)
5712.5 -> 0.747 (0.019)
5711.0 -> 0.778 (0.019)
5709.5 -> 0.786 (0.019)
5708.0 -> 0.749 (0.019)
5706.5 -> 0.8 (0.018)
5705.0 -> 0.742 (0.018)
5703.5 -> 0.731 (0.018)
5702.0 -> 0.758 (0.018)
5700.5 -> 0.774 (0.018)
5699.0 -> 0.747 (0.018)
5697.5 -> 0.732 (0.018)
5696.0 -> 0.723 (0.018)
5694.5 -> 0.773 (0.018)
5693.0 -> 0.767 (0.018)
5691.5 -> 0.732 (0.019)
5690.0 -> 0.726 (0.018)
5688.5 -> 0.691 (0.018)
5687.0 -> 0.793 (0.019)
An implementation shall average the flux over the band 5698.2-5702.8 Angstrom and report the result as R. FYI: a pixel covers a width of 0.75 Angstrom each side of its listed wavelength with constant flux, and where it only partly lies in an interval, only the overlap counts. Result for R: 0.759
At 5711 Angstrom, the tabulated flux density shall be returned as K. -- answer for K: 0.778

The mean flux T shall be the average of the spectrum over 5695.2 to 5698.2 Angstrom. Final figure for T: 0.728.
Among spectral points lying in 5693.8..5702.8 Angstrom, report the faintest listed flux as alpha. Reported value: 0.723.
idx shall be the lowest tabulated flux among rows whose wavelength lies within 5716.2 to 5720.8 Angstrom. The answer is 0.765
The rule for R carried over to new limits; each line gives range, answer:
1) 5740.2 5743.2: 0.79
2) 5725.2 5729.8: 0.78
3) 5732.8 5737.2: 0.822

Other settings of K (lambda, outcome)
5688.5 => 0.691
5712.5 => 0.747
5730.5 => 0.81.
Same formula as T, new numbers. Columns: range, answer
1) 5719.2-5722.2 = 0.787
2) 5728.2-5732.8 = 0.787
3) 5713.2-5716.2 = 0.797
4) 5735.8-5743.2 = 0.799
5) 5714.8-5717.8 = 0.805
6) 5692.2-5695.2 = 0.769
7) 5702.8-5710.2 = 0.762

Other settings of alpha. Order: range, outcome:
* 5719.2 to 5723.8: 0.786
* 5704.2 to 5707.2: 0.742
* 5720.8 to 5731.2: 0.758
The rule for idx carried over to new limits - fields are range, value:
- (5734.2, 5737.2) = 0.823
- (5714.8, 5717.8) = 0.797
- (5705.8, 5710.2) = 0.749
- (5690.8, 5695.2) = 0.732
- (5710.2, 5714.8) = 0.747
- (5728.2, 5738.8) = 0.762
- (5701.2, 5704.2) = 0.731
